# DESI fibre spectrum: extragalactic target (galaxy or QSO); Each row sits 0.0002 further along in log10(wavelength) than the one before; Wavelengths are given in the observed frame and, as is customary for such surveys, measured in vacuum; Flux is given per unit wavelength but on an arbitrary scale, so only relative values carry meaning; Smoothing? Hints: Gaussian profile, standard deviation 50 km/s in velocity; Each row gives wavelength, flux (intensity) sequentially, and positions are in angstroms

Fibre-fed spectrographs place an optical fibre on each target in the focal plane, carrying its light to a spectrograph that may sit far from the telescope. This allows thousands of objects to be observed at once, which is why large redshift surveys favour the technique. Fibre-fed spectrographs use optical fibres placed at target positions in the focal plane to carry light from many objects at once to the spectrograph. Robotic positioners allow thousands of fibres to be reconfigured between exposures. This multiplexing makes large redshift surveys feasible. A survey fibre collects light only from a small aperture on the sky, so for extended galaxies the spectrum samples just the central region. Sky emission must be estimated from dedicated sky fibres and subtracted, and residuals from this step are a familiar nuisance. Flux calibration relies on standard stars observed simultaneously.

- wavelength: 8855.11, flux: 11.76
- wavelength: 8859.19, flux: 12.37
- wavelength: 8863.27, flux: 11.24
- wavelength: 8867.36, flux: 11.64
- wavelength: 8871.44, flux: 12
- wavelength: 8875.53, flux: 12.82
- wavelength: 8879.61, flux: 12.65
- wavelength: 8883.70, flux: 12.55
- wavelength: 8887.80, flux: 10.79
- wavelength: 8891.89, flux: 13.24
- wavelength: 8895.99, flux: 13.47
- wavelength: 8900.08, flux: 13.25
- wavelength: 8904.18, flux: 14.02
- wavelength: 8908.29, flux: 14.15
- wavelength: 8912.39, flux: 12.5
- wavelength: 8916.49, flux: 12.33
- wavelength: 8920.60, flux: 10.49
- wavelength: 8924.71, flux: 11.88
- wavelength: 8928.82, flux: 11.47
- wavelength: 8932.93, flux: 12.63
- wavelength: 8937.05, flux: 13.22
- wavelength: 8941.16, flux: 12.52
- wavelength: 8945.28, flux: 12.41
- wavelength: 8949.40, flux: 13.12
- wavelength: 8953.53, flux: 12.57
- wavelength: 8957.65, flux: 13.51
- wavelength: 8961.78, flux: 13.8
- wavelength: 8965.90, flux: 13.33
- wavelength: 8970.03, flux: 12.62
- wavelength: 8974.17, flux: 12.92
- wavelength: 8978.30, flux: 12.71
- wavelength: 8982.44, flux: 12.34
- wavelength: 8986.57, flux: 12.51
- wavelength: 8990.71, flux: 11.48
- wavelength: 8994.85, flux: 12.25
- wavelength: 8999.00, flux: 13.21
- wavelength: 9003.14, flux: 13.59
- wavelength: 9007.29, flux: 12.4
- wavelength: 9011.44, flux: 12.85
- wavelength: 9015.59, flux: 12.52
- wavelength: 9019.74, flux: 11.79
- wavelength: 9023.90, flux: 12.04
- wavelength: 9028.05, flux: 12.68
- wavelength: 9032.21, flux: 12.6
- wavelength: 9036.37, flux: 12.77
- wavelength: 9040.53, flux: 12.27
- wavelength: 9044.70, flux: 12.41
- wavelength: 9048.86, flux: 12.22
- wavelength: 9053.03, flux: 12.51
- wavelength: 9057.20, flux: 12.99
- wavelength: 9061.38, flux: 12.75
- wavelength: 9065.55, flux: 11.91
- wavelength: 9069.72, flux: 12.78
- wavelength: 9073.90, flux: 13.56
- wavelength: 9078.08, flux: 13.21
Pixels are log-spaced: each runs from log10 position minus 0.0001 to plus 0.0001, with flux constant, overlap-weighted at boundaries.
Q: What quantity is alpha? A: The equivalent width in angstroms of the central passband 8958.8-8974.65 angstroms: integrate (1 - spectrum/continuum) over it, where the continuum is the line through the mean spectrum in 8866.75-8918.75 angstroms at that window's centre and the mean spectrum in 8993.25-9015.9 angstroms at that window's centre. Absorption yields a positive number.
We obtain -0.5 angstroms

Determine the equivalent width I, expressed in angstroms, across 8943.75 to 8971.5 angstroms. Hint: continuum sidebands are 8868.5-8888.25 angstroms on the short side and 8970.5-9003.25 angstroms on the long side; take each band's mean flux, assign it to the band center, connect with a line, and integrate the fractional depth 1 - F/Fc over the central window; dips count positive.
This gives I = -1.31 angstroms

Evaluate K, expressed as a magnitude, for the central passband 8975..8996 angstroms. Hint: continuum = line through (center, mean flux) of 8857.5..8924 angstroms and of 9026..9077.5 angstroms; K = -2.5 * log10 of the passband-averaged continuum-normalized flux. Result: 0.02 mag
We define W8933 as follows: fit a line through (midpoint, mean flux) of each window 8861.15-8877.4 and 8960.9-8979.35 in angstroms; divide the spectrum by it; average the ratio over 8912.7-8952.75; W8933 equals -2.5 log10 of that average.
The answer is 0.03 mag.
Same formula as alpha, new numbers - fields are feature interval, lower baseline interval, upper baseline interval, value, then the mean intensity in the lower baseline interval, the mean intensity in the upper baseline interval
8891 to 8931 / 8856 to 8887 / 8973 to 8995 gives -1.5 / 12.1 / 12.4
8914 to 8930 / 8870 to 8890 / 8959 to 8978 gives 1.3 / 12.2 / 13.1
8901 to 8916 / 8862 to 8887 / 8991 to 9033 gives -1.5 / 12.1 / 12.5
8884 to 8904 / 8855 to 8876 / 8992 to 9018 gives -1.2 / 11.9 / 12.8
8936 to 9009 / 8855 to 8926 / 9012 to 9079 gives -1.8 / 12.4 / 12.6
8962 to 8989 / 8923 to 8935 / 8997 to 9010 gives -0.3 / 12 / 13.1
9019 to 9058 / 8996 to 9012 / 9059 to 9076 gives 1.3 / 13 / 12.8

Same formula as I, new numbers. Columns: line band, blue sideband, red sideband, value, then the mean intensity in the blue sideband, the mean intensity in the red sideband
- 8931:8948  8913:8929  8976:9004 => -1.19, 11.6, 12.5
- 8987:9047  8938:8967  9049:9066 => 1.20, 13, 12.6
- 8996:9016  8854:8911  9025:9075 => -0.52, 12.6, 12.6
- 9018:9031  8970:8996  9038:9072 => 0.25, 12.4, 12.5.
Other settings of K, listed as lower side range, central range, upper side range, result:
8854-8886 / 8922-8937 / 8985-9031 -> 0.02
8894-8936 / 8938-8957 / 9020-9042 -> -0.02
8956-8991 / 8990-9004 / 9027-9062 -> 0.01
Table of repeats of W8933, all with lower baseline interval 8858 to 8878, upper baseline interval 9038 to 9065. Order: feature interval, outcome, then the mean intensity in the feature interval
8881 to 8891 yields 0.014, 11.9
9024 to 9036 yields -0.011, 12.6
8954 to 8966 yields -0.102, 13.5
